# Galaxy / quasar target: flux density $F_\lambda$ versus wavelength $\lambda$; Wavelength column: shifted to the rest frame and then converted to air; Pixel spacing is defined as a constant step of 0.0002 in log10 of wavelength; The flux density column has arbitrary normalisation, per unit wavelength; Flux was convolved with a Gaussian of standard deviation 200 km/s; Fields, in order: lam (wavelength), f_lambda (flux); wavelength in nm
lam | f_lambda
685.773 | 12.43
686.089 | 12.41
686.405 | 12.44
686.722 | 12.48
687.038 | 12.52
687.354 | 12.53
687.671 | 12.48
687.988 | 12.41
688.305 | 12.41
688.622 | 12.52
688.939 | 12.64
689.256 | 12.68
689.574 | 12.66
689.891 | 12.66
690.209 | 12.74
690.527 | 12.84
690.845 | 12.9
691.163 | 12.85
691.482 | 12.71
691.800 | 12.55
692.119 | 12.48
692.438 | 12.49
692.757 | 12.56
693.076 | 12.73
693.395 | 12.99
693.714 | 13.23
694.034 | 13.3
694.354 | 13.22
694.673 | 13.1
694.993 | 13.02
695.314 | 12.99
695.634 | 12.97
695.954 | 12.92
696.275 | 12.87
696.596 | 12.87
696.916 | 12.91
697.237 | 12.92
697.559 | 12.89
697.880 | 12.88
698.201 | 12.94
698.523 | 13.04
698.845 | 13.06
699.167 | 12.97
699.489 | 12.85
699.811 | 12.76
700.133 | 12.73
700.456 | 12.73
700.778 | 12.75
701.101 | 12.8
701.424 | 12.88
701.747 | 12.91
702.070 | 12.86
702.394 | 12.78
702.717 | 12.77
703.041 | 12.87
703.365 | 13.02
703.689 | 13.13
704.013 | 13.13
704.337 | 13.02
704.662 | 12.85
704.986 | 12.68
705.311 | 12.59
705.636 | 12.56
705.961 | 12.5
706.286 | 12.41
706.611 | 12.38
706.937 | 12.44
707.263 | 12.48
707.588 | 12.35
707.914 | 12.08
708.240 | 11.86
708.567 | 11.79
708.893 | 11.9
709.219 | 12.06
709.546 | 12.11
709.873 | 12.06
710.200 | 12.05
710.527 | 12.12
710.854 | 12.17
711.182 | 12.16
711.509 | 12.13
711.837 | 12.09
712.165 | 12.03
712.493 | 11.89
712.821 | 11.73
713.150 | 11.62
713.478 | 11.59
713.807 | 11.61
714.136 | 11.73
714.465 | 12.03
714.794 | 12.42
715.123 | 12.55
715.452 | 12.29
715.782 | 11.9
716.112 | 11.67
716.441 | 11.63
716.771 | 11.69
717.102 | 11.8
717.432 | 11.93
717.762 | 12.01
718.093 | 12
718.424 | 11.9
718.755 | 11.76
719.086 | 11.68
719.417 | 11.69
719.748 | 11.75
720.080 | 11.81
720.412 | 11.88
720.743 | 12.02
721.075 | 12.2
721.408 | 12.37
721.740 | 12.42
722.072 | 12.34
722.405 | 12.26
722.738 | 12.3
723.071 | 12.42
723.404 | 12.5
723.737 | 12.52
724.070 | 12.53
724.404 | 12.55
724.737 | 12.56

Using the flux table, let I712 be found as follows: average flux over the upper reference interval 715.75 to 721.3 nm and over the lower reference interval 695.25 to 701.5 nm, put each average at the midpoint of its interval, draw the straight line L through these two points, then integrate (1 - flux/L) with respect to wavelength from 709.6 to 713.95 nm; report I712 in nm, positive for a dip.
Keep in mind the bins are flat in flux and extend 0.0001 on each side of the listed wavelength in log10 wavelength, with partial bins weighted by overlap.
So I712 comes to 0.09 nm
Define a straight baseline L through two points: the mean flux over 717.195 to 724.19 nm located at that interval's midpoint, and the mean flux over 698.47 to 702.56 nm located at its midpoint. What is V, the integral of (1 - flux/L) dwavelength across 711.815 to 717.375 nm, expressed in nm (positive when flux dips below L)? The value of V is 0.20 nm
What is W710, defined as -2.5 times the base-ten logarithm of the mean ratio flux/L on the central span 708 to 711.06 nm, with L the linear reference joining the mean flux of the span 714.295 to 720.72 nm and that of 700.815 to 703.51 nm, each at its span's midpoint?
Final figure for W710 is 0.03 mag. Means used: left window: 12.9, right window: 11.9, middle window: 12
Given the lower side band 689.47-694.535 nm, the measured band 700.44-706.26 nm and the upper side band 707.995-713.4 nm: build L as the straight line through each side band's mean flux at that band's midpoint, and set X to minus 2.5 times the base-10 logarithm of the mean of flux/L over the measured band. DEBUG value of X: -0.044 mag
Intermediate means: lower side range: 12.8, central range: 12.8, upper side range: 12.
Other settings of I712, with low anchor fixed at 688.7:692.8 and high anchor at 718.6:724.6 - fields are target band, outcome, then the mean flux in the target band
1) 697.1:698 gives -0.02 nm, 12.9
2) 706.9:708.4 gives 0.02 nm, 12.2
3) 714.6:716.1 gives 0.01 nm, 12.2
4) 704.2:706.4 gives -0.04 nm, 12.7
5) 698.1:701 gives -0.08 nm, 12.9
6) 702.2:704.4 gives -0.09 nm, 13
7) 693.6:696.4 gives -0.10 nm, 13.1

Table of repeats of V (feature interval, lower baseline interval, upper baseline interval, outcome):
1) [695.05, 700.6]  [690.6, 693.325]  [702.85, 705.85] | -0.060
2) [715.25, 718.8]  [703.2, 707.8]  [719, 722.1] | 0.083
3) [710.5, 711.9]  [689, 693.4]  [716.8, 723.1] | 0.009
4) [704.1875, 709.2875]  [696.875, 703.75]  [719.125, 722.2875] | 0.098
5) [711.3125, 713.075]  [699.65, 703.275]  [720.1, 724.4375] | 0.083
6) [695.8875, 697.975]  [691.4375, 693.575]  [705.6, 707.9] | -0.052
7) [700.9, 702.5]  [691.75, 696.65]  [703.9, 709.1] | -0.030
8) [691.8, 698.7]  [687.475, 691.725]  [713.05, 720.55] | -0.234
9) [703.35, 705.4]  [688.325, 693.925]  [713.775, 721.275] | -0.101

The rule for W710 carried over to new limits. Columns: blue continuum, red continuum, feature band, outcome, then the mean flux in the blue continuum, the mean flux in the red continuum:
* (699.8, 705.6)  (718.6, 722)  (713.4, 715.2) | 0.03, 12.8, 12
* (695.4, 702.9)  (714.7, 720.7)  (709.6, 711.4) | 0.01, 12.9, 11.9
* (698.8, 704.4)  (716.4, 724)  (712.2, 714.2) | 0.06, 12.9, 12.1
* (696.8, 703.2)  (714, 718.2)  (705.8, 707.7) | 0.01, 12.9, 12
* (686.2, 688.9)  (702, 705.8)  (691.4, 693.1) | 0.00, 12.5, 12.9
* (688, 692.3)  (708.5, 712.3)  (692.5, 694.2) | -0.03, 12.7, 12.1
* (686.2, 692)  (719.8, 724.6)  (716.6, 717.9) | 0.04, 12.6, 12.3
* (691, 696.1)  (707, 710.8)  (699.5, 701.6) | -0.02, 12.9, 12.1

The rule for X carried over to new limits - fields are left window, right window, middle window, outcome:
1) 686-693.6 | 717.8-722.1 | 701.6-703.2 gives -0.04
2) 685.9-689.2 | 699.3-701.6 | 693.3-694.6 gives -0.05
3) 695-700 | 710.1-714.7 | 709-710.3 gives 0.00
